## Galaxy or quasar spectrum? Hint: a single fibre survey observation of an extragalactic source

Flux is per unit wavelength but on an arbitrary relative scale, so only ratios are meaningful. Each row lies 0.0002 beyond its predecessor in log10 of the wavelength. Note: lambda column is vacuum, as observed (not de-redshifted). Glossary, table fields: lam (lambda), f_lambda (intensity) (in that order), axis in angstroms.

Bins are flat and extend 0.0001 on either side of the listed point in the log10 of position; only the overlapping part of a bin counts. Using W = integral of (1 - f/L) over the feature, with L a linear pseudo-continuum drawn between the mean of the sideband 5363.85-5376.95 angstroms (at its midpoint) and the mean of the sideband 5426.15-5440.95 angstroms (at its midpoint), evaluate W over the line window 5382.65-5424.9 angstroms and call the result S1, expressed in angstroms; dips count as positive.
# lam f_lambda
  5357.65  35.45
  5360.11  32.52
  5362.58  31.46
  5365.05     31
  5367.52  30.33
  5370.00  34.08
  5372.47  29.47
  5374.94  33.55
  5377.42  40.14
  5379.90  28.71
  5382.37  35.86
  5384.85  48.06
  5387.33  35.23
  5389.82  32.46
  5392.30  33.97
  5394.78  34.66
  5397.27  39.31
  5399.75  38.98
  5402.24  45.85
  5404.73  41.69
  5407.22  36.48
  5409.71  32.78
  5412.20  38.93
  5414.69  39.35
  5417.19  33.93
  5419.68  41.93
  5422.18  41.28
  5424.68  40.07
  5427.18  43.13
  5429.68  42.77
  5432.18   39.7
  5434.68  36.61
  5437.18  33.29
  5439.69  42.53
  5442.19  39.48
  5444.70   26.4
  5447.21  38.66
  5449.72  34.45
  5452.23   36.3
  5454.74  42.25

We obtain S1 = -2.75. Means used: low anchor 32.2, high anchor 39.6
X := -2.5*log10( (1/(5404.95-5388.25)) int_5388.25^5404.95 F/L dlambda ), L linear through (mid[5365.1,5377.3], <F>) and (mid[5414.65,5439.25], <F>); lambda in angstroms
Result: -0.06 mag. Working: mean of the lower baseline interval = 32.5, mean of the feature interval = 37.8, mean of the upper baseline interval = 39.3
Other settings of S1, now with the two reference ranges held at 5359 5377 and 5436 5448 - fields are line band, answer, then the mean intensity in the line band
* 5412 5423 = -1.4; 39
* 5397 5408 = -2.2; 40.7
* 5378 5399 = -1.9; 36.2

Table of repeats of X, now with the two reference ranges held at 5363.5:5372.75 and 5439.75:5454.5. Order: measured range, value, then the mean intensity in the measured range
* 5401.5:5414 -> -0.15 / 38.9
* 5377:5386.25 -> -0.18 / 38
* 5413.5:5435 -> -0.15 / 40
